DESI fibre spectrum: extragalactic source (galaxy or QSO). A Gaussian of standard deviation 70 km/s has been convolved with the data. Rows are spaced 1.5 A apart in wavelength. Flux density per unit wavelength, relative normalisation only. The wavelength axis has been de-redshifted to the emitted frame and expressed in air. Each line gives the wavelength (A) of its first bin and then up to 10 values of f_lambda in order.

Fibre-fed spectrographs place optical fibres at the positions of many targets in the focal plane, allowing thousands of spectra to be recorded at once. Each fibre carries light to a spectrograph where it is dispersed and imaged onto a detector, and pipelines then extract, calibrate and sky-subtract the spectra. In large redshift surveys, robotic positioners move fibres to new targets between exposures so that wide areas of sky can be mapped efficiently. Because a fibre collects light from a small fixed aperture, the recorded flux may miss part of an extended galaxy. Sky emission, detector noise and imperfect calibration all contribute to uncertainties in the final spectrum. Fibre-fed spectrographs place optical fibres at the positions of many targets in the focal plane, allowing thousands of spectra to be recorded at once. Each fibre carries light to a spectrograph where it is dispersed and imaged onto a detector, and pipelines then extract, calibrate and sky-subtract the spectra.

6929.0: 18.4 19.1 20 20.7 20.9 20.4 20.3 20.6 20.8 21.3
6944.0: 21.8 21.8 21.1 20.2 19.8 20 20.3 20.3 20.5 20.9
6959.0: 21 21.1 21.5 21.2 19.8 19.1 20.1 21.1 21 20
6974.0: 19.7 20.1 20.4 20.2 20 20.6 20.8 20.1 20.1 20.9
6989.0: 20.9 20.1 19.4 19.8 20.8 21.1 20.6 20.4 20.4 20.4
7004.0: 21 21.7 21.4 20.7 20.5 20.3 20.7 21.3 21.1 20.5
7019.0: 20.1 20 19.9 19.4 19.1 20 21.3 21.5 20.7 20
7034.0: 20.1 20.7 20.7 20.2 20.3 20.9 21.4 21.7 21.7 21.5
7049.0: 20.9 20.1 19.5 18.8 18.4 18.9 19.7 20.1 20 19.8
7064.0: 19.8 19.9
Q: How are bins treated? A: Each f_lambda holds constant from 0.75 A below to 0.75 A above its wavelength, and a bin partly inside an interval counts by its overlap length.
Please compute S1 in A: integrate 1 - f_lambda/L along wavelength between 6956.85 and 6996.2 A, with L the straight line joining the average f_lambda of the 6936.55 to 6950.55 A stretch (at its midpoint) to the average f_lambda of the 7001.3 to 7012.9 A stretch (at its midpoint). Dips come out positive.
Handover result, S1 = 0.79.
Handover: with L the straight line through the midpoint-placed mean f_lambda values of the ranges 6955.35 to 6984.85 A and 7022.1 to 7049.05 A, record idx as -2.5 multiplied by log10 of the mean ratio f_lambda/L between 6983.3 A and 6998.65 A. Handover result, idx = 0.01 mag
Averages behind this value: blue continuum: 20.5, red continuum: 20.6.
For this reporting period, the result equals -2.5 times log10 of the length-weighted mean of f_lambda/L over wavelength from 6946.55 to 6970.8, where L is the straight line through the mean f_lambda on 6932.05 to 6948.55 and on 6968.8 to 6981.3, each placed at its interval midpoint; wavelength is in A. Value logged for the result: 0.00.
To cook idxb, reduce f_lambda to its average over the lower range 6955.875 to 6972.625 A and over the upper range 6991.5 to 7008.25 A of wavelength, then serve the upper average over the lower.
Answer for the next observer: 1.0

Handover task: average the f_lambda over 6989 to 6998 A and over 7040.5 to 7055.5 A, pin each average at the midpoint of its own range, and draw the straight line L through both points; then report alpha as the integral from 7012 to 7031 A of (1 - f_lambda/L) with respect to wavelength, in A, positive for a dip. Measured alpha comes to 0.0 A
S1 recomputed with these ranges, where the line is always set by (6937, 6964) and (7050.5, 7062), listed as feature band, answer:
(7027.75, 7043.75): -0.83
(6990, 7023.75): -0.79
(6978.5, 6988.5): -0.02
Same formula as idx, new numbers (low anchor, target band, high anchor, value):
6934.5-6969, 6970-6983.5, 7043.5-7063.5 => 0.01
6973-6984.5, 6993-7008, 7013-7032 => -0.02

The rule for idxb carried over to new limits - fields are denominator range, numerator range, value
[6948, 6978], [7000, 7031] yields 1.01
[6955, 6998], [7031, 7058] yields 0.99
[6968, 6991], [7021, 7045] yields 1.00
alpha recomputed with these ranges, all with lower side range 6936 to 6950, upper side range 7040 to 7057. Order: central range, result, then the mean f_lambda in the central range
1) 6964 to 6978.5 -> 0.4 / 20.2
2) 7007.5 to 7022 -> 0.0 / 20.6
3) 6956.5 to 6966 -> 0.0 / 20.9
